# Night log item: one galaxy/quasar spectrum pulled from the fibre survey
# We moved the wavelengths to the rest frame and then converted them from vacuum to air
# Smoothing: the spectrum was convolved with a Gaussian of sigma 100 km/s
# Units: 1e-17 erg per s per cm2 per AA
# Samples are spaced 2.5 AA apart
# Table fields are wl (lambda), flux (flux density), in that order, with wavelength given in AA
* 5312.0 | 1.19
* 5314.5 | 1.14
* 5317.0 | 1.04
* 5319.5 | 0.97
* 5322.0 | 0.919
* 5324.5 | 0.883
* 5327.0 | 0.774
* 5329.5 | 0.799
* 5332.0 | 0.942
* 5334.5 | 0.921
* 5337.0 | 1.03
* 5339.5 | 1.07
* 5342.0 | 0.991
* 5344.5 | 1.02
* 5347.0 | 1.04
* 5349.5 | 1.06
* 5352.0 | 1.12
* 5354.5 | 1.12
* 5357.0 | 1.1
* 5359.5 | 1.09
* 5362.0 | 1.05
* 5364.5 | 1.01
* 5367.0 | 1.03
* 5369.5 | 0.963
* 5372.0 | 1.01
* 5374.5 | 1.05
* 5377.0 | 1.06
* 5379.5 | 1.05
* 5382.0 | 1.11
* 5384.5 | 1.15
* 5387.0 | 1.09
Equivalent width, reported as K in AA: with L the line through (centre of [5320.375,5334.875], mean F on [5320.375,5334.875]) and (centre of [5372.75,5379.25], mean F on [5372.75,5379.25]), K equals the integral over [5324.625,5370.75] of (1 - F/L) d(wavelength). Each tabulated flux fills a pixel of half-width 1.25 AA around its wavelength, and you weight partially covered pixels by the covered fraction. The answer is -2.8 AA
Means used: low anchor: 0.873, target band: 1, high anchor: 1.05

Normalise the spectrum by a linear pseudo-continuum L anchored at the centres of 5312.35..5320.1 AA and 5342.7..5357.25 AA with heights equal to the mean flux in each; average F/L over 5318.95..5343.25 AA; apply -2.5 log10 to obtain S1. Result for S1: 0.156 mag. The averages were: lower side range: 1.07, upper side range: 1.07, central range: 0.929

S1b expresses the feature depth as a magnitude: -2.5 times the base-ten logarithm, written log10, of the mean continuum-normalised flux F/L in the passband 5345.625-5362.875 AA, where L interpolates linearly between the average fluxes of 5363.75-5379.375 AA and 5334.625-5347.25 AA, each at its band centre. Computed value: -0.06 mag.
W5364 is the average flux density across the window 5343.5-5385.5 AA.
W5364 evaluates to 1.06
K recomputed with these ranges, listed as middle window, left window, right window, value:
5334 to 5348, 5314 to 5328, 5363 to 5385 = -0.5 AA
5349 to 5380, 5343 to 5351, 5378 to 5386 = 0.5 AA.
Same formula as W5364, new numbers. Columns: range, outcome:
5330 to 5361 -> 1.04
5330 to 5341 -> 0.978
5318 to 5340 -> 0.919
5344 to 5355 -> 1.07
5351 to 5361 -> 1.11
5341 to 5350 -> 1.03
